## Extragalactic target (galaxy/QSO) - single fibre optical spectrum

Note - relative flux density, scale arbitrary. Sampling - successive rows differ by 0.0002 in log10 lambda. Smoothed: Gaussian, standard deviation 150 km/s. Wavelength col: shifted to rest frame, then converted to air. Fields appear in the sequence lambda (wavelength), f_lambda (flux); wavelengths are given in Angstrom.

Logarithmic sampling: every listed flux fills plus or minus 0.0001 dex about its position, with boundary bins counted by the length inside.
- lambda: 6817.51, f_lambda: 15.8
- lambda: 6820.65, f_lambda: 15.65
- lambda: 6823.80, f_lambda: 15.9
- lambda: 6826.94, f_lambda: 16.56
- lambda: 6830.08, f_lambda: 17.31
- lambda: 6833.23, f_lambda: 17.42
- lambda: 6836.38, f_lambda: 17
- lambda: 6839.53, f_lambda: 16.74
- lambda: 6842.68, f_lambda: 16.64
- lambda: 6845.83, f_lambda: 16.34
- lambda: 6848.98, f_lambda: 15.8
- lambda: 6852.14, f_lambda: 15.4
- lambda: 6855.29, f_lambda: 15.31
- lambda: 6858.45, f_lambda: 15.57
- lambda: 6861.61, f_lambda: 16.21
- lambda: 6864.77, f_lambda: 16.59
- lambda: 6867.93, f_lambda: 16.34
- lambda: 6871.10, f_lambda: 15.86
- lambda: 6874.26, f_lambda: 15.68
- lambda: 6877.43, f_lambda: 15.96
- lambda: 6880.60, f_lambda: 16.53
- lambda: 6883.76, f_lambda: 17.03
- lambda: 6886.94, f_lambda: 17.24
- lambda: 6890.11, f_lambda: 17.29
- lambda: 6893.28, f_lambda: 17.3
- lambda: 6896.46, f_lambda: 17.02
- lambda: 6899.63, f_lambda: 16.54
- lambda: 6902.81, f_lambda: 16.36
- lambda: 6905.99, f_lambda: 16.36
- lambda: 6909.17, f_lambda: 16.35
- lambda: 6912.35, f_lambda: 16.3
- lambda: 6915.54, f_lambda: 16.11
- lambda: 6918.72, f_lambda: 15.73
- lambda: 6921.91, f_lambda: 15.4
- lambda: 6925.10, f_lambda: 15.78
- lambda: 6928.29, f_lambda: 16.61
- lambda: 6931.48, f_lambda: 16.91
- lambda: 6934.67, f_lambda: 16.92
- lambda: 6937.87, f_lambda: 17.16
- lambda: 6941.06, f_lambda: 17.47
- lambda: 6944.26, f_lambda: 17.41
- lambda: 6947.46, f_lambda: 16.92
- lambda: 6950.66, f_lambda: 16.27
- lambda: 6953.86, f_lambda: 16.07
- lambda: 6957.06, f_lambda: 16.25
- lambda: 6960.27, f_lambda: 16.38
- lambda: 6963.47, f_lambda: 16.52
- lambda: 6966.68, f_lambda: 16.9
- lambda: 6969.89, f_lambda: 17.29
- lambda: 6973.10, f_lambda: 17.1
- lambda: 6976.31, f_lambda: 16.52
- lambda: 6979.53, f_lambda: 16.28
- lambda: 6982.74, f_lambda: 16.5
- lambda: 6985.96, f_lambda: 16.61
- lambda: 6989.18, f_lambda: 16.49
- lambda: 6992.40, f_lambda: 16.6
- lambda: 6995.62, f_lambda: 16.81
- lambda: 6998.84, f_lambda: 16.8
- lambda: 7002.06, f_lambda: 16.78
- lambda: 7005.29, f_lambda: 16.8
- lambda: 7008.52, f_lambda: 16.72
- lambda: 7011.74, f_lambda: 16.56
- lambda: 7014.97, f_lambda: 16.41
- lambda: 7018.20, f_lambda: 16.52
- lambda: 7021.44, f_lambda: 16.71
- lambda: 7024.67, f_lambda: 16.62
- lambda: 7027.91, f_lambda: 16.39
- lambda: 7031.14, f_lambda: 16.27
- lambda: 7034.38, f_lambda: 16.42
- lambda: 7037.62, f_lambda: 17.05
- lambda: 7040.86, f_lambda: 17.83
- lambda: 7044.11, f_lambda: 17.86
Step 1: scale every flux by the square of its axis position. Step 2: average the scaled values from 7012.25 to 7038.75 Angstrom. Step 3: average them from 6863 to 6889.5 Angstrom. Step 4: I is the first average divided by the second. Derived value 1.05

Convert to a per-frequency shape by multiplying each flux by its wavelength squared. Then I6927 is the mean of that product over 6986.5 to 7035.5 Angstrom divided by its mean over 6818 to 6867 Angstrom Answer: 1.07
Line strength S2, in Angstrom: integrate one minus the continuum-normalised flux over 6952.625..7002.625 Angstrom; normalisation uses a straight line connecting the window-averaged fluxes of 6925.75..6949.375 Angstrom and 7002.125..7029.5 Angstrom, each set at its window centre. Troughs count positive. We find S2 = 0.51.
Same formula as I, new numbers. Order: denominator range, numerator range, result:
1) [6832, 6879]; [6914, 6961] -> 1.04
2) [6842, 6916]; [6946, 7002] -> 1.04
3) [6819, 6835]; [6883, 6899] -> 1.05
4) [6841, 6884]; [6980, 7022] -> 1.08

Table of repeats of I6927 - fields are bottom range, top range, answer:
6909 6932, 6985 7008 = 1.06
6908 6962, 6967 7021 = 1.03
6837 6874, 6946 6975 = 1.07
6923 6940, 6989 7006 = 1.02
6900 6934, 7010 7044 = 1.06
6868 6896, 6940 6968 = 1.02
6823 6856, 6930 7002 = 1.06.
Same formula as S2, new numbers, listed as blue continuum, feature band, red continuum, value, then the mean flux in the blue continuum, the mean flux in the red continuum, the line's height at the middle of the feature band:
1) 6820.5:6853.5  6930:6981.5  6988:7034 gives -0.65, 16.5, 16.6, 16.6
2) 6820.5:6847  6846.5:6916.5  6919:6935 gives 0.48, 16.7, 16.2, 16.4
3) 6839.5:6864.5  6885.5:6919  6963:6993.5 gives -0.76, 16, 16.7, 16.3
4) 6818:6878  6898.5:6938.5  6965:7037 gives 0.22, 16.2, 16.6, 16.4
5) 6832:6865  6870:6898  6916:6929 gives -1.07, 16.2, 15.9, 16.1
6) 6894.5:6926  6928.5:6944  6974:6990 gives -0.74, 16.2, 16.5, 16.3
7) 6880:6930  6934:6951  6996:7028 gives -0.55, 16.5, 16.6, 16.6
